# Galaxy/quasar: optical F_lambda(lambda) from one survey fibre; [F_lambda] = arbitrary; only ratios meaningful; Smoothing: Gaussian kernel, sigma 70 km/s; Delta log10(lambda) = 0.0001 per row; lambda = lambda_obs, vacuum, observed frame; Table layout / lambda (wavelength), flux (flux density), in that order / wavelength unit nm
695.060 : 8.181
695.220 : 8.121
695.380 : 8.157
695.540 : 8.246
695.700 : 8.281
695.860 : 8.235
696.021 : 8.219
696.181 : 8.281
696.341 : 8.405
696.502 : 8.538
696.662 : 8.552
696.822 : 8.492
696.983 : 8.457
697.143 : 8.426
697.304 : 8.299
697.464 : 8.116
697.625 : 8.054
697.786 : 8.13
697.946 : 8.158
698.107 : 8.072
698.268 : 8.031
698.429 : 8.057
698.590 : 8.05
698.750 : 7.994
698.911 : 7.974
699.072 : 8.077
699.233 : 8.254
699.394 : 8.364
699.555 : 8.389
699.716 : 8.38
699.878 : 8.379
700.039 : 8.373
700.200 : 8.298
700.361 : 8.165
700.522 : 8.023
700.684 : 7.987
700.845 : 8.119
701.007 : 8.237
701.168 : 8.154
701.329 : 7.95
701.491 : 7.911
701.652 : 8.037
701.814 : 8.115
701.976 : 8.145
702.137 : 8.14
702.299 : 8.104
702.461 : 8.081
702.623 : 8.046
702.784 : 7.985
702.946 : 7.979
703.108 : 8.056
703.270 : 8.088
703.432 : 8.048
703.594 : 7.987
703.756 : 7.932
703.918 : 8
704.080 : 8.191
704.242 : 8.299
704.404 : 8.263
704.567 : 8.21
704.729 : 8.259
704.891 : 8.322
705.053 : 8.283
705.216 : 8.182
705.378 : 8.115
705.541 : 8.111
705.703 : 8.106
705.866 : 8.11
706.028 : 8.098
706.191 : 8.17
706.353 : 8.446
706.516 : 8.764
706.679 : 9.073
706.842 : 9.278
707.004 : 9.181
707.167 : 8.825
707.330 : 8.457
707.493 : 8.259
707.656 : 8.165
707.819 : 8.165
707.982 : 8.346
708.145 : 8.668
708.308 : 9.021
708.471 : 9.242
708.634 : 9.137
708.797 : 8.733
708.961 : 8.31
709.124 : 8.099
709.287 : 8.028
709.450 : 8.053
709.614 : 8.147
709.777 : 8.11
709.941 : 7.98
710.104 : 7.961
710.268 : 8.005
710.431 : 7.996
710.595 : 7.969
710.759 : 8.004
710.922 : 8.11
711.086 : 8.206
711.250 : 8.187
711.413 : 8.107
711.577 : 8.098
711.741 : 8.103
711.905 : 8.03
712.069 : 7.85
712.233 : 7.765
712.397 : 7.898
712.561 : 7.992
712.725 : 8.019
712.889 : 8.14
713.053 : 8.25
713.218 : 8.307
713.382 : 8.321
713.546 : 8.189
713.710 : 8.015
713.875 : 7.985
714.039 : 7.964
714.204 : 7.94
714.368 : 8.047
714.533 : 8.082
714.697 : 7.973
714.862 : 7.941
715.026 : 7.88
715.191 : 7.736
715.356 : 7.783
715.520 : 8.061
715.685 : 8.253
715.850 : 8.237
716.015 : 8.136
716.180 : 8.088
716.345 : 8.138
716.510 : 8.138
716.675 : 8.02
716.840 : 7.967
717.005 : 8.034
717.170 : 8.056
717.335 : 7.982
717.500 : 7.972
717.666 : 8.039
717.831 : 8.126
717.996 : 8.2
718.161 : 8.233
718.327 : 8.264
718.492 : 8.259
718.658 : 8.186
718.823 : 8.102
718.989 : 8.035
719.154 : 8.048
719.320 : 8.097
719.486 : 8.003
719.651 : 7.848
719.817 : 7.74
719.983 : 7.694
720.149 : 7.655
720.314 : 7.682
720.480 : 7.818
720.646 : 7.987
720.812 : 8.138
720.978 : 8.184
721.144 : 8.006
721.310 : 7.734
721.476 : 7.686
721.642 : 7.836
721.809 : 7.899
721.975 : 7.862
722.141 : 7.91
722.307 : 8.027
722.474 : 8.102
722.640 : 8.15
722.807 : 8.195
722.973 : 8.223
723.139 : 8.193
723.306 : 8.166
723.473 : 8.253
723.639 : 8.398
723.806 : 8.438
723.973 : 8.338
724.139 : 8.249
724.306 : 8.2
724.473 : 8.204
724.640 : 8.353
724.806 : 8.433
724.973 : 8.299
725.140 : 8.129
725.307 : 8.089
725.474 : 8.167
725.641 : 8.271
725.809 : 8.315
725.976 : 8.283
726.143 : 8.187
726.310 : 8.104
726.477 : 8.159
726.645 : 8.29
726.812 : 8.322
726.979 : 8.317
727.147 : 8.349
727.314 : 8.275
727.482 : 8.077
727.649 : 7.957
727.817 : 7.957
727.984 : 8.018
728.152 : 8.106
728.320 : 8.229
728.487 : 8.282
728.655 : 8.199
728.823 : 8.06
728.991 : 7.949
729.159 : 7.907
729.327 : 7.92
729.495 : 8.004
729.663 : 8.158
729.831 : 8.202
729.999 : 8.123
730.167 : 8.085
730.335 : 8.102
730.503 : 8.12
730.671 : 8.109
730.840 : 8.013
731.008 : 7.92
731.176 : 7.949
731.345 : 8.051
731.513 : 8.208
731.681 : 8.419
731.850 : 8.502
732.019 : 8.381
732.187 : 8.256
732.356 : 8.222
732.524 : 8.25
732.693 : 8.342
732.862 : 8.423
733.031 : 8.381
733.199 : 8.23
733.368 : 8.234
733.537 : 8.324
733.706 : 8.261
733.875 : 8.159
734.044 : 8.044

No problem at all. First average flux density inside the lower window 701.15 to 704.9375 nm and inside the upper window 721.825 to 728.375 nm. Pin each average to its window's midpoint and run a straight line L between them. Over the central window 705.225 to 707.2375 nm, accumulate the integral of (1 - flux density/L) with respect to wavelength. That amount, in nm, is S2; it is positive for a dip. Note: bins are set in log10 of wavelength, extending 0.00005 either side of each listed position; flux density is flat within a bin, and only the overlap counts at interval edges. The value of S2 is -0.10 nm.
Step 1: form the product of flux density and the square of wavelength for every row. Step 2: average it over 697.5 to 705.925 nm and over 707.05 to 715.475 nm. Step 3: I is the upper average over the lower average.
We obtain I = 1.03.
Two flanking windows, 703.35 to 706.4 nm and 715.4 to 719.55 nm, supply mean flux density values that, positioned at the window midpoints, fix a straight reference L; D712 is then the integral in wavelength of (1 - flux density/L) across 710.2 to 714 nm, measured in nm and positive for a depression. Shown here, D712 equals 0.03 nm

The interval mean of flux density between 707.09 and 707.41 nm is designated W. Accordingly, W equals 8.64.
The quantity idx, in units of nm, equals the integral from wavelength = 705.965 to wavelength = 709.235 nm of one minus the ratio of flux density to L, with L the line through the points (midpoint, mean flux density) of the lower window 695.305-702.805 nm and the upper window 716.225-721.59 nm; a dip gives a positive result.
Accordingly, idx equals -0.21 nm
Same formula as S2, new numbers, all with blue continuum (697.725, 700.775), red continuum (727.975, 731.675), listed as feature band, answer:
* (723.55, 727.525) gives -0.08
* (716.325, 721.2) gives 0.06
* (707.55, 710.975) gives -0.07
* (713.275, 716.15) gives 0.03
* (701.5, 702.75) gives 0.01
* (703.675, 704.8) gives 0.00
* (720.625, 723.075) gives 0.03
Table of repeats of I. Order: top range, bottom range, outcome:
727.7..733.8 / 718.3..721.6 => 1.06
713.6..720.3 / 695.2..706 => 1.03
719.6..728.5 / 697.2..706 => 1.06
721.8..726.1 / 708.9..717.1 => 1.05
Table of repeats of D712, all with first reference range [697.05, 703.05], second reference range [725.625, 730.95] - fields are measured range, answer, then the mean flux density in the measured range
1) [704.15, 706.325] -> -0.02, 8.2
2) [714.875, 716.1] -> 0.02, 8.01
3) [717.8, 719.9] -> 0.01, 8.09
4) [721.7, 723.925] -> 0.00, 8.14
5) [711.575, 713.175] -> 0.02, 8.01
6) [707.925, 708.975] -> -0.09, 8.82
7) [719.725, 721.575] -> 0.07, 7.85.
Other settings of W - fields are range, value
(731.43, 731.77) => 8.32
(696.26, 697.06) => 8.49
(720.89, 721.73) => 7.89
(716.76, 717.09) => 8.01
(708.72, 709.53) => 8.24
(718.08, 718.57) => 8.25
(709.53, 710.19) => 8.04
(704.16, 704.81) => 8.26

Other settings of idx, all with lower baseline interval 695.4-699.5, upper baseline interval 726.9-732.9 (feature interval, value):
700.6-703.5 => 0.054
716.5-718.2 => 0.024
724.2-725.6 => -0.013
